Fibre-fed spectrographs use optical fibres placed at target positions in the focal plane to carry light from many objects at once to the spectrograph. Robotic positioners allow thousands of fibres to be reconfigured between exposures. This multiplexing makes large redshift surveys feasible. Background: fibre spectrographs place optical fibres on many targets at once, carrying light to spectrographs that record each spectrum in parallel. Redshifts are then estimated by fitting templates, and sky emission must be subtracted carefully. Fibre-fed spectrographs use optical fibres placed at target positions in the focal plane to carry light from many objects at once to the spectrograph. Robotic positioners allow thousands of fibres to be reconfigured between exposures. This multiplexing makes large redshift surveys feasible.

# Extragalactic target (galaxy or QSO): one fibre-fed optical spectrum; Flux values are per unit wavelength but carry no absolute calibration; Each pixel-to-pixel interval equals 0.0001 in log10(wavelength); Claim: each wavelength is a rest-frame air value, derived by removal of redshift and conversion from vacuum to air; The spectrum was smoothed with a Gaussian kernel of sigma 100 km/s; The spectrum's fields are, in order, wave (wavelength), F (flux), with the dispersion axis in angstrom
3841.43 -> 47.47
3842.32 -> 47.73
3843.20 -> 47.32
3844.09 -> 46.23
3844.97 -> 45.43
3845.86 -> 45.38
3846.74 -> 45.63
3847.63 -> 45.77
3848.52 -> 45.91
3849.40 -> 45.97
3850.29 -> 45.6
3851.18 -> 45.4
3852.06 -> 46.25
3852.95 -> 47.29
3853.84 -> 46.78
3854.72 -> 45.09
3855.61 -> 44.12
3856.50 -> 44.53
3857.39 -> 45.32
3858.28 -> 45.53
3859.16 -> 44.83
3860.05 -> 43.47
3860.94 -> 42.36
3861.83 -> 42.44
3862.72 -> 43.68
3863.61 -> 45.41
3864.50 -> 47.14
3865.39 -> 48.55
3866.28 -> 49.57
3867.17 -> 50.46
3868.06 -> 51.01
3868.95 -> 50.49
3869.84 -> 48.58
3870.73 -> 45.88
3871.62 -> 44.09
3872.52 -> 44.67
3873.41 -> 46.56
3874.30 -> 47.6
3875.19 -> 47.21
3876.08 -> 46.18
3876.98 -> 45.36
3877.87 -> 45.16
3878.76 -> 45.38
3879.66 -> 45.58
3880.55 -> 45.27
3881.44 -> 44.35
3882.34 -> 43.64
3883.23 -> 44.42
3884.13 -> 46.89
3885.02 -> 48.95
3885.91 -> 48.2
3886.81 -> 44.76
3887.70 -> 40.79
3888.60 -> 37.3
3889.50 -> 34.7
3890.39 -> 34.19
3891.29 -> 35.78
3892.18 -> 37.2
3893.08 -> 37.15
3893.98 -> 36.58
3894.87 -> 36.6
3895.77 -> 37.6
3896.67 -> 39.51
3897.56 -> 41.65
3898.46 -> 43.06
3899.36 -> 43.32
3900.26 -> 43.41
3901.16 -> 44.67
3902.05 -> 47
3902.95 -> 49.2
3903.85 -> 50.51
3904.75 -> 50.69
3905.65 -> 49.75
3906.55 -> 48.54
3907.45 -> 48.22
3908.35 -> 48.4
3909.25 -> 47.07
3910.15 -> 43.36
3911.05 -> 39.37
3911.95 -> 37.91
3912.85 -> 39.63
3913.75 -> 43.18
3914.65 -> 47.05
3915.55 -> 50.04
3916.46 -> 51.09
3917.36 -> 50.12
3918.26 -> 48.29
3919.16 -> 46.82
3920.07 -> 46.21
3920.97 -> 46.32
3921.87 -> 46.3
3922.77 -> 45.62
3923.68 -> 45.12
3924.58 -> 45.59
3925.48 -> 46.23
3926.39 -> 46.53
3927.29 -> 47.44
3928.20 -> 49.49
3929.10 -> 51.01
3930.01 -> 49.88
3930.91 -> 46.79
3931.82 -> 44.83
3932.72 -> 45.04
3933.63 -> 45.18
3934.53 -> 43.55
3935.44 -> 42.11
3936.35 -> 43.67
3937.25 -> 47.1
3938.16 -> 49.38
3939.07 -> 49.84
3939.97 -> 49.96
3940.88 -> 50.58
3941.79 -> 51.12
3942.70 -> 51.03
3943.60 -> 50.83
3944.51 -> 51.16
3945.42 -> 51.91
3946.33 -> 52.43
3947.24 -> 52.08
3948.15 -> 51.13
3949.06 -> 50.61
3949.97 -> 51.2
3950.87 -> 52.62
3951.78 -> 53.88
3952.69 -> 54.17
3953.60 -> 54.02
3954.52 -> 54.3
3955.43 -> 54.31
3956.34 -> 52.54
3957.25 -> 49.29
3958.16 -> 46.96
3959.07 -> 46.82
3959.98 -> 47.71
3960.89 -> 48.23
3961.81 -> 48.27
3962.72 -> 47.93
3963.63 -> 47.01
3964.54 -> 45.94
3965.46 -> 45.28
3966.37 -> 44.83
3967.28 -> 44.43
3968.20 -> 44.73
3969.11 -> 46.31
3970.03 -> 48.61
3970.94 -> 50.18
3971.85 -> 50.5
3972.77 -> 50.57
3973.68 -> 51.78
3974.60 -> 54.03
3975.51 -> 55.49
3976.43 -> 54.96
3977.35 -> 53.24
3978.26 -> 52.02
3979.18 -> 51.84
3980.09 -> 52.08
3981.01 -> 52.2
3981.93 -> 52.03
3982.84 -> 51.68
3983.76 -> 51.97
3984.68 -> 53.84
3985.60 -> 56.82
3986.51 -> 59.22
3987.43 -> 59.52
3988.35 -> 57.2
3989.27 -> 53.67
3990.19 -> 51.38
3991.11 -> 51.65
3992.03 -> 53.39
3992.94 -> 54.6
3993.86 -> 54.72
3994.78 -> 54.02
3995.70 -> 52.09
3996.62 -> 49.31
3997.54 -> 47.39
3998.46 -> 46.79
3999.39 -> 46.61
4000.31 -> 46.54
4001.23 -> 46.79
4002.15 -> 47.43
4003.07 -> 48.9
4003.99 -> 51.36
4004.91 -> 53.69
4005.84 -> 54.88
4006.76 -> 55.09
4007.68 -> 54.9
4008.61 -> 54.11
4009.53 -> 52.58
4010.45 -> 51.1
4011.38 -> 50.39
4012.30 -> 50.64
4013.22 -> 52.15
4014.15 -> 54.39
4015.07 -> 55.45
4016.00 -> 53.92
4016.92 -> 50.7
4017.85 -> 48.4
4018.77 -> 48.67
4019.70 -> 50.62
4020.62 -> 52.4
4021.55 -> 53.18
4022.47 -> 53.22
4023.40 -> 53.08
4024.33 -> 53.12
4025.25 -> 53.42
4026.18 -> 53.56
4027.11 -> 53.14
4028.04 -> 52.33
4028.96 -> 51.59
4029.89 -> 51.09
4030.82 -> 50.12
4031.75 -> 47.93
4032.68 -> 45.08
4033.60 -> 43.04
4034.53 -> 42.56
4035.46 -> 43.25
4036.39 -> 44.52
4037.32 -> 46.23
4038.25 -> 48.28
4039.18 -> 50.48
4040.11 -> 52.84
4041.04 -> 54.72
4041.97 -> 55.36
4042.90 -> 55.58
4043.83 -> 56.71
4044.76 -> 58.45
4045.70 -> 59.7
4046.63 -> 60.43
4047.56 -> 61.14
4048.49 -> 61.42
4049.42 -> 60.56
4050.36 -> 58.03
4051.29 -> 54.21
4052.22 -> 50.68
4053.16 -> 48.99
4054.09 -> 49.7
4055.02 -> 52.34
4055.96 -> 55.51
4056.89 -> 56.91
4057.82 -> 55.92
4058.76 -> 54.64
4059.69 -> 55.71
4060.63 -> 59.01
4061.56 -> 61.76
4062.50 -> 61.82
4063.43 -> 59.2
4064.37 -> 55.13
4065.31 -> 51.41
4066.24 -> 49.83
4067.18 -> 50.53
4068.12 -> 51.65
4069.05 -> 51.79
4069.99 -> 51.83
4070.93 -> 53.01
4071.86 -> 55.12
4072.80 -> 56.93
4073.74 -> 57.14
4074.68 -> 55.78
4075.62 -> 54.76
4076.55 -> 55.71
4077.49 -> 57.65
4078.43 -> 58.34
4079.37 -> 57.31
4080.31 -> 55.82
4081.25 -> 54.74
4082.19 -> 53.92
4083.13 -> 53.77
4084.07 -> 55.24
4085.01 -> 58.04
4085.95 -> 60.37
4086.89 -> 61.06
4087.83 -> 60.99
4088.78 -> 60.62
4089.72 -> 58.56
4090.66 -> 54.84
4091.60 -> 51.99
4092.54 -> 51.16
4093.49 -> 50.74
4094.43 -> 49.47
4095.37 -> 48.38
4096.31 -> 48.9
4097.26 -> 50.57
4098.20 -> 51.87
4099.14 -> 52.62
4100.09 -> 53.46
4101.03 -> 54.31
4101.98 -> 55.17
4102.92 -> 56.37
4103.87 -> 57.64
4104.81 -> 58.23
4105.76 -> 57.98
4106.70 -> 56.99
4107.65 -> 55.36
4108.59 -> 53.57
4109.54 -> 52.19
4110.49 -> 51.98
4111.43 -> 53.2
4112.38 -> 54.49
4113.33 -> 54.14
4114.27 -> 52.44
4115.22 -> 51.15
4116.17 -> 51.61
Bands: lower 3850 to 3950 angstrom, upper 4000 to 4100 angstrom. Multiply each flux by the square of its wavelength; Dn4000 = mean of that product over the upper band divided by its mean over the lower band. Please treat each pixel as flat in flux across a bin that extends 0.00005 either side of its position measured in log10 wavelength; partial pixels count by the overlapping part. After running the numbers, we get 1.3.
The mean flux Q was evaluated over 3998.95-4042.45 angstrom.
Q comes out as 50.7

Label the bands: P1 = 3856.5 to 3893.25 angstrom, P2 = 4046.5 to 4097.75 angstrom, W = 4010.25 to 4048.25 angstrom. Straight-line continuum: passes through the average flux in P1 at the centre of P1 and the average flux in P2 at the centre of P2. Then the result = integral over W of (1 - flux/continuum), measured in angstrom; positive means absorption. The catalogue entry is 0.79 angstrom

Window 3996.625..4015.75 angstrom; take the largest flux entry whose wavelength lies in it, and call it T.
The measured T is 55.45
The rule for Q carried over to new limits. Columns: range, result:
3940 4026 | 51.4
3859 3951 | 45.9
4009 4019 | 51.8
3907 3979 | 48.5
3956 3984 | 49.6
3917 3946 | 47.7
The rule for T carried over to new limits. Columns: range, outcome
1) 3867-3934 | 51.09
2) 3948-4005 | 59.52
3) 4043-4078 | 61.82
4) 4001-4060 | 61.42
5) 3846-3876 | 51.01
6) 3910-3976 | 55.49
